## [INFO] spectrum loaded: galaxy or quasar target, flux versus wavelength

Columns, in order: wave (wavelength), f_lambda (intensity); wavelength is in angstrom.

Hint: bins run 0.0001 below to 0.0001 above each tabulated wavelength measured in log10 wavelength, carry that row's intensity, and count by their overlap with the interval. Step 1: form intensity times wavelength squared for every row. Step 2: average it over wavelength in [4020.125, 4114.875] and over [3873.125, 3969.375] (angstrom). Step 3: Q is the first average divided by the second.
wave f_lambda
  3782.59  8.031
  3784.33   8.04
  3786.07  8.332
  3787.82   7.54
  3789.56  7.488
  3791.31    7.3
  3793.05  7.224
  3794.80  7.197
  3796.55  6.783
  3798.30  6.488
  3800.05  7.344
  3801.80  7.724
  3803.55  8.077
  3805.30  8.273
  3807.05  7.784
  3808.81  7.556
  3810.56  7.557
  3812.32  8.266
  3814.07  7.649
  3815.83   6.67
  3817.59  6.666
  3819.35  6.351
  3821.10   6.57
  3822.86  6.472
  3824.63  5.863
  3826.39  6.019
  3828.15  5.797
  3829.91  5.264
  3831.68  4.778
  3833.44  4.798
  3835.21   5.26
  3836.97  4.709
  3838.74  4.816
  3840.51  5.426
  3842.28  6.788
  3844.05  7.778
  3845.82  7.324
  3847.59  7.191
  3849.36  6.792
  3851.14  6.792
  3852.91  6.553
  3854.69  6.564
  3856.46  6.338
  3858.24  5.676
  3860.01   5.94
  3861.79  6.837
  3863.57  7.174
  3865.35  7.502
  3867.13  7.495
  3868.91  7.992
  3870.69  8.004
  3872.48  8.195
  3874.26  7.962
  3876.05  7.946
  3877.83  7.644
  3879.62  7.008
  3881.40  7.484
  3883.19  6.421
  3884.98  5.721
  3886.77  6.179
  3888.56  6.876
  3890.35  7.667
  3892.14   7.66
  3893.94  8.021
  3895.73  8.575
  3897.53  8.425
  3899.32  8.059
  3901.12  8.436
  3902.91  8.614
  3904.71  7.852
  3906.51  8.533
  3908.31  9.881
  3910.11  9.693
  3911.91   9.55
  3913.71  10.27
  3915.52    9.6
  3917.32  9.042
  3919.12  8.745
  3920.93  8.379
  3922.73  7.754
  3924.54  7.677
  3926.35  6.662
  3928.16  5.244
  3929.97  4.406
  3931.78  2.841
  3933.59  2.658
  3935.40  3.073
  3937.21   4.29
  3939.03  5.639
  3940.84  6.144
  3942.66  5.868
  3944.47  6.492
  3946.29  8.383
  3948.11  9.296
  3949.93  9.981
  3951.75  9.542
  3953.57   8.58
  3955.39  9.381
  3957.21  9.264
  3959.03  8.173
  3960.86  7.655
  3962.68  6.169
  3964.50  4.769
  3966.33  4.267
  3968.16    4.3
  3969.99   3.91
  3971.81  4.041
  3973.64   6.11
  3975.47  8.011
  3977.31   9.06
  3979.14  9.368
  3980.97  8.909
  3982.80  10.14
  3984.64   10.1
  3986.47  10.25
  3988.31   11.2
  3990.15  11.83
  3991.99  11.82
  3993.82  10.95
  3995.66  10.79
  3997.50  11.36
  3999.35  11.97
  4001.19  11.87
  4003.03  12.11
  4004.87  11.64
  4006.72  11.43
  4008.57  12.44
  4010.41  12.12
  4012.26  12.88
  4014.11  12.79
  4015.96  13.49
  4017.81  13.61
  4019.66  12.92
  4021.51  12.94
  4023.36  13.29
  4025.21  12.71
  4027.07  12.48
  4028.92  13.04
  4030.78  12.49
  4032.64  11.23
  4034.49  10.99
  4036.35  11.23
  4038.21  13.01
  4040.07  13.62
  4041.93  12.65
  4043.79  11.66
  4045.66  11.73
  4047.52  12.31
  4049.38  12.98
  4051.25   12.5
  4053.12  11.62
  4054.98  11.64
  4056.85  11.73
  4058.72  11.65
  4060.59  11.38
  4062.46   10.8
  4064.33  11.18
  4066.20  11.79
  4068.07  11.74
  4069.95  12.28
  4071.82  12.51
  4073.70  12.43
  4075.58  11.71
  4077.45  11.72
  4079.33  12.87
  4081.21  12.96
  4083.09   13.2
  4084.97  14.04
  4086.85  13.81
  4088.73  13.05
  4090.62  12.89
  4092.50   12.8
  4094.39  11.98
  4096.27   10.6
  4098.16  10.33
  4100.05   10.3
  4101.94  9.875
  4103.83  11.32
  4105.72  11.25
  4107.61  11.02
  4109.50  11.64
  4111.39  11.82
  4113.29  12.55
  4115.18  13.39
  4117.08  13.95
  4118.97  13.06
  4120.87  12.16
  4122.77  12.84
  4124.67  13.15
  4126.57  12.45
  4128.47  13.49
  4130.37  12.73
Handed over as 1.78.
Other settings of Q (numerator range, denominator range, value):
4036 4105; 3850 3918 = 1.71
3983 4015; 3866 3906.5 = 1.60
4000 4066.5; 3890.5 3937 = 1.73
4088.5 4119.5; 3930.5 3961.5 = 1.86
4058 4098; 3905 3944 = 1.90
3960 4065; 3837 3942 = 1.62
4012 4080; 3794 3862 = 2.08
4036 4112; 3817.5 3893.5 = 2.02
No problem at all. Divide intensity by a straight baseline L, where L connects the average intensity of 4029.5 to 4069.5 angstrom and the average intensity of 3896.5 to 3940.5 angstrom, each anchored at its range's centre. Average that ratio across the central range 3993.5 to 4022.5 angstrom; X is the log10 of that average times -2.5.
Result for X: -0.17 mag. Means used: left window 7.29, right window 11.9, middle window 12.2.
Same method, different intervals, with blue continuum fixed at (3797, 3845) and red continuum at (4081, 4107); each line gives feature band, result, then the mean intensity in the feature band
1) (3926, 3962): 0.330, 6.68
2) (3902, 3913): -0.097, 9.05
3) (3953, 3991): 0.214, 7.87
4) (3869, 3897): 0.046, 7.45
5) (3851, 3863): 0.140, 6.38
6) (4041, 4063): -0.072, 11.9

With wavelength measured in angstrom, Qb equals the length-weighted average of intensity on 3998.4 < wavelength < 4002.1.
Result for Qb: 11.9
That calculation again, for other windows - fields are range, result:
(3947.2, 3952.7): 9.59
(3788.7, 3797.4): 7.2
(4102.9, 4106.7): 11.3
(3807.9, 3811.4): 7.55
